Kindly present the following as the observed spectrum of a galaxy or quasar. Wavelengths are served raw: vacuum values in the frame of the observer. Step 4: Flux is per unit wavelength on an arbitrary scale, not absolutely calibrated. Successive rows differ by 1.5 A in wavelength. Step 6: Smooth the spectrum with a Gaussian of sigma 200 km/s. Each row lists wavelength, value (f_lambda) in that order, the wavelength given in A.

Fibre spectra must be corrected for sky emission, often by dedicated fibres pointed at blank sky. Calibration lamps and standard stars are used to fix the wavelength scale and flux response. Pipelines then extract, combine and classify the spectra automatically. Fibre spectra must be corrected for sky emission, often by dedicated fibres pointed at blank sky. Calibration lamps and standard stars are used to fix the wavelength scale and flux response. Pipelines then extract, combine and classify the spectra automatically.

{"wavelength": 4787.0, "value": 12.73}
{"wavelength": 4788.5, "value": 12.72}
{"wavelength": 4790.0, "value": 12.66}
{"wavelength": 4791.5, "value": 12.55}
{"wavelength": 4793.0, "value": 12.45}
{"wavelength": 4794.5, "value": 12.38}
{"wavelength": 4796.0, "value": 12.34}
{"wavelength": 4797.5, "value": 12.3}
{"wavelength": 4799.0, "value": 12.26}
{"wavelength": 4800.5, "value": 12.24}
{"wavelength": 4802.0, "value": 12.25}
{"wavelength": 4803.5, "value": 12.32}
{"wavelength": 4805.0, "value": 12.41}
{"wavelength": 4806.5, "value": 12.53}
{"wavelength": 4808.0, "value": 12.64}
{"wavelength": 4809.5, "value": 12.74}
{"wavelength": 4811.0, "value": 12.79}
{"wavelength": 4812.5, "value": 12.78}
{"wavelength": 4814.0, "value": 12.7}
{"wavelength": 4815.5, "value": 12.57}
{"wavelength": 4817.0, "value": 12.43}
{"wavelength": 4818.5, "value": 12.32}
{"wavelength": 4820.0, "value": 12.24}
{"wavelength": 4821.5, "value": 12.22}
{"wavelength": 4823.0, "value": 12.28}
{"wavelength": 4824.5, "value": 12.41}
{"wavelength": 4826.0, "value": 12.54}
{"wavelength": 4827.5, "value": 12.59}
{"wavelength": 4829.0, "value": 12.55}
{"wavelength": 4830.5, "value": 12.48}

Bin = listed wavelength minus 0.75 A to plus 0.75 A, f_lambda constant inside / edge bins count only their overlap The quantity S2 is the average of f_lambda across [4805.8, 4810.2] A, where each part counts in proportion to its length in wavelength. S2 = 12.6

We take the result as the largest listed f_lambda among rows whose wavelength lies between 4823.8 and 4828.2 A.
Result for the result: 12.59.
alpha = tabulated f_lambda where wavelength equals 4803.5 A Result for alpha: 12.32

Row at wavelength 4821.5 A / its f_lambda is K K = 12.22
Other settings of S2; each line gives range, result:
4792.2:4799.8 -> 12.3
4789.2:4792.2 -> 12.6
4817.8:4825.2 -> 12.3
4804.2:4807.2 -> 12.5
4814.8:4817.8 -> 12.5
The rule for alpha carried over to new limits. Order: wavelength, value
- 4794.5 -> 12.38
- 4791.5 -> 12.55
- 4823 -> 12.28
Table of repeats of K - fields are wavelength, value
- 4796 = 12.34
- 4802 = 12.25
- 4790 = 12.66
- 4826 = 12.54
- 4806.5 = 12.53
